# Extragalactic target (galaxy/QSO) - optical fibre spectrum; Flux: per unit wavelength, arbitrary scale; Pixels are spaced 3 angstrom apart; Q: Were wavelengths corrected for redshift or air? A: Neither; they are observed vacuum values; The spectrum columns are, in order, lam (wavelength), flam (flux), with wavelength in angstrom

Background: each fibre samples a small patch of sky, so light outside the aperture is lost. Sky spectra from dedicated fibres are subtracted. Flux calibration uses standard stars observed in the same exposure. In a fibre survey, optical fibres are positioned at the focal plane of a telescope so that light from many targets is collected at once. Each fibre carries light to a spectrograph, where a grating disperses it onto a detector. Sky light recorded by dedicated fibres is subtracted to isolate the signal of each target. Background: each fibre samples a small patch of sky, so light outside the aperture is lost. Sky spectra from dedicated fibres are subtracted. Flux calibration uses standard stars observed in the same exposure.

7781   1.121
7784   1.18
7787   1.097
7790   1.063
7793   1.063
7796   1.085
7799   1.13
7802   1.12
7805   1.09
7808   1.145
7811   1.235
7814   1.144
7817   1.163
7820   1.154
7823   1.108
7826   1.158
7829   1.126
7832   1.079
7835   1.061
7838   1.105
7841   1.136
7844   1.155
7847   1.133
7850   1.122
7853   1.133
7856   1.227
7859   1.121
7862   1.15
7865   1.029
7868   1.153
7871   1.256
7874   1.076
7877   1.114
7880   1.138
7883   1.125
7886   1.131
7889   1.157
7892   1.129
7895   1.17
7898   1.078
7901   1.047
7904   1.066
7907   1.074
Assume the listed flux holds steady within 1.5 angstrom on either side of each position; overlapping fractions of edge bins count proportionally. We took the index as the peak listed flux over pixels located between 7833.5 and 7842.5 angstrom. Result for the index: 1.136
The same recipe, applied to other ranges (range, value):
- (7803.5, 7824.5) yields 1.235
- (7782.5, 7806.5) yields 1.18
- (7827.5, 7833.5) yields 1.126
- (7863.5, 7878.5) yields 1.256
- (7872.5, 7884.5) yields 1.138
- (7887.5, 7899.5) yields 1.17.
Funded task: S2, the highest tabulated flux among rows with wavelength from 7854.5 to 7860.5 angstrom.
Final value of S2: 1.227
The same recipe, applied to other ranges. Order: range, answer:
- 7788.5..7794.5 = 1.063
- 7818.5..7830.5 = 1.158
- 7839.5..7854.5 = 1.155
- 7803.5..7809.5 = 1.145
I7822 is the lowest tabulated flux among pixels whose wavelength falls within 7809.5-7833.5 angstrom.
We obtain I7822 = 1.079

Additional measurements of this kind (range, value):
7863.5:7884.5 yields 1.029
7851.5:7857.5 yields 1.133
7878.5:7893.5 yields 1.125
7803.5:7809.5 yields 1.09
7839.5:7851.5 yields 1.122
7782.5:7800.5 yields 1.063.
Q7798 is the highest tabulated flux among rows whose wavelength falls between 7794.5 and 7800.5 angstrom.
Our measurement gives 1.13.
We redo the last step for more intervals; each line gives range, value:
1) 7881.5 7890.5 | 1.157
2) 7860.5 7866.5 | 1.15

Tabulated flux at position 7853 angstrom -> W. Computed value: 1.133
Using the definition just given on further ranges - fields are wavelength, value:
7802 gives 1.12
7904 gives 1.066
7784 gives 1.18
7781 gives 1.121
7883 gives 1.125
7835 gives 1.061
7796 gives 1.085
